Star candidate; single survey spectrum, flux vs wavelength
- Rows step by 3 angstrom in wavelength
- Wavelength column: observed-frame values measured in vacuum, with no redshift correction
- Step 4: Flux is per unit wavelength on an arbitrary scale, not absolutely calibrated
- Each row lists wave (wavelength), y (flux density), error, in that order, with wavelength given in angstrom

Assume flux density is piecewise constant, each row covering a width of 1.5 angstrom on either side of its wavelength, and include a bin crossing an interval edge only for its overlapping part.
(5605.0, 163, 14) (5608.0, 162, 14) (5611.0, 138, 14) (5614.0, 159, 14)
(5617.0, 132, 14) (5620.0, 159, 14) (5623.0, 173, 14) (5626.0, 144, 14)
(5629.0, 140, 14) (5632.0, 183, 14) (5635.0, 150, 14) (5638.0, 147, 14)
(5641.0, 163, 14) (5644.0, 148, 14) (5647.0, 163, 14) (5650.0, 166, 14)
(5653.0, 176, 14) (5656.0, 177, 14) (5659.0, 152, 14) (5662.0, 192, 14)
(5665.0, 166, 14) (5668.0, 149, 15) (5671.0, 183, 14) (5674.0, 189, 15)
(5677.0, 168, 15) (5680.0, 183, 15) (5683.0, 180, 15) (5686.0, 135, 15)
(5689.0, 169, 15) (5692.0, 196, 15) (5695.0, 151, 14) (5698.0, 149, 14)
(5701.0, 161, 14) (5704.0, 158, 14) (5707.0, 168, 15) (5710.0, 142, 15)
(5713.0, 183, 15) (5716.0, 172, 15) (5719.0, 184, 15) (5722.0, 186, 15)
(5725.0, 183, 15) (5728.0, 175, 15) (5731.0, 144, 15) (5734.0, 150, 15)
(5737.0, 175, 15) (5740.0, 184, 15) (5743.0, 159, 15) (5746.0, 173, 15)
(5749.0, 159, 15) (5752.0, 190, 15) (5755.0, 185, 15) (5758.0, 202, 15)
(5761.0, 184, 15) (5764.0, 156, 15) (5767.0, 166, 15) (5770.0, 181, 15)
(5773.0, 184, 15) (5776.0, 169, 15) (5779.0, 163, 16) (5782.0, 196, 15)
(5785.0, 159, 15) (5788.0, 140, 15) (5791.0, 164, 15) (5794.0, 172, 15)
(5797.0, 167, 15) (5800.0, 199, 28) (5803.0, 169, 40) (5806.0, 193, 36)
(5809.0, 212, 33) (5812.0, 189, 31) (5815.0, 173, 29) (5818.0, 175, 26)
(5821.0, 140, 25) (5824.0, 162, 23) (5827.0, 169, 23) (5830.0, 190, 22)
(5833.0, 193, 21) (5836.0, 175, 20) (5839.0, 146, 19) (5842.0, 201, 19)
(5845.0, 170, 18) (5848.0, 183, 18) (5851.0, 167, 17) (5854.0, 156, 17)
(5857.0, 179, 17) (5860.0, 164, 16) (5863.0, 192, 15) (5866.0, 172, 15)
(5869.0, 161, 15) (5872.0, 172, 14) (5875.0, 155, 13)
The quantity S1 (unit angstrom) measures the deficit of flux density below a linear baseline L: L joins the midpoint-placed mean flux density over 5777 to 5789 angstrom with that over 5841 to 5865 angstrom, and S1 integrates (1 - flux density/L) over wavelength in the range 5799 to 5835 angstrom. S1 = -1.98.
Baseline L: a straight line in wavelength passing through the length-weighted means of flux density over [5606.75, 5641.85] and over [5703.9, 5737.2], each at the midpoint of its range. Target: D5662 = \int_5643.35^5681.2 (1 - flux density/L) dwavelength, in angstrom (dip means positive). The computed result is -2.6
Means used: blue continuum 154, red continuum 169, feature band 171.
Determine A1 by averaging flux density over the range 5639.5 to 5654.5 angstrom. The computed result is 163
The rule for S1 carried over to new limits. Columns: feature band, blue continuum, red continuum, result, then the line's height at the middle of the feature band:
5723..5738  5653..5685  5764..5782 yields 0.6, 173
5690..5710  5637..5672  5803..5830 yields 0.7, 168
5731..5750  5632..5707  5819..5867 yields 0.4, 169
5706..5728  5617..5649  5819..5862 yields -1.6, 162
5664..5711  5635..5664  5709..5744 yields 0.4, 167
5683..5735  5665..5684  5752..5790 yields 2.6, 174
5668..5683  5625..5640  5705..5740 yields -1.5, 161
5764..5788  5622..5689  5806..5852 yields 0.4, 173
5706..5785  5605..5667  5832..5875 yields -3.4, 166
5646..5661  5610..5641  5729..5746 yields -1.1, 156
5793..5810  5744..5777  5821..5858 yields -1.0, 175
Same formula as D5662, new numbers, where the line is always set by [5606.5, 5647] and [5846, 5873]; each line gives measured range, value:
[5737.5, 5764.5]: -2.33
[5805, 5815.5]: -1.59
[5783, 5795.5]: 0.46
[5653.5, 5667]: -1.26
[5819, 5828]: 0.62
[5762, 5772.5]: -0.34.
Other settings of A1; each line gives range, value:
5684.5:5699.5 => 160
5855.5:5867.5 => 177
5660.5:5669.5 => 169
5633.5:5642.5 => 153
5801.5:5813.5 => 191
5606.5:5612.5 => 150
